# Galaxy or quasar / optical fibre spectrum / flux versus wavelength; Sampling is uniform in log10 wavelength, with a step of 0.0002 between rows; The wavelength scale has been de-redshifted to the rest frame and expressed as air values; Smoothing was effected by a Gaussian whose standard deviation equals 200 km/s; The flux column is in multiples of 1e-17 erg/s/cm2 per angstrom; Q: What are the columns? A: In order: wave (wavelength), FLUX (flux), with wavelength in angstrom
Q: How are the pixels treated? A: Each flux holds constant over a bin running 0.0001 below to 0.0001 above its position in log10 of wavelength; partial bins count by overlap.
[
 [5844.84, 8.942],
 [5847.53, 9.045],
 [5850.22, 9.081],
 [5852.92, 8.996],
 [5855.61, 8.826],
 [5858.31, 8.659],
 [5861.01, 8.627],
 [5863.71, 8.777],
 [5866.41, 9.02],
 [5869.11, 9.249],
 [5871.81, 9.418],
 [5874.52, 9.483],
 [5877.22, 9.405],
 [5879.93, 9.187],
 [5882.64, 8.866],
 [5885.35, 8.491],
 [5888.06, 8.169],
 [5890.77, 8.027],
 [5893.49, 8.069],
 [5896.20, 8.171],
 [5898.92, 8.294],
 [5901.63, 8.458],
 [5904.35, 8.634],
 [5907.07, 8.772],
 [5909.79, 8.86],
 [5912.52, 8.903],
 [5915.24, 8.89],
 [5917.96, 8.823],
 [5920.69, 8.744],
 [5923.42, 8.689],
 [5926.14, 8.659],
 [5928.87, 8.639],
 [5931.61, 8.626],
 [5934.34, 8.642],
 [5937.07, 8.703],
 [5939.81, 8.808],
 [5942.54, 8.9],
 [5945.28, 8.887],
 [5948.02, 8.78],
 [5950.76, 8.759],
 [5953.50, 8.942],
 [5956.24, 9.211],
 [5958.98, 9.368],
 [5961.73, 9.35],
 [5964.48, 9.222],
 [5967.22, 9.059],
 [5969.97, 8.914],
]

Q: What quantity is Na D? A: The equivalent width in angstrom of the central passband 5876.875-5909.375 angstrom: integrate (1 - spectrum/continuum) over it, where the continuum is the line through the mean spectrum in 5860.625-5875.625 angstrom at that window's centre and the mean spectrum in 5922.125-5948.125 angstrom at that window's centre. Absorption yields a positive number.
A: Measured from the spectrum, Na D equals 1.6 angstrom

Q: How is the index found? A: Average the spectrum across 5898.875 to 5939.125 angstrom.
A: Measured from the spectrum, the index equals 8.7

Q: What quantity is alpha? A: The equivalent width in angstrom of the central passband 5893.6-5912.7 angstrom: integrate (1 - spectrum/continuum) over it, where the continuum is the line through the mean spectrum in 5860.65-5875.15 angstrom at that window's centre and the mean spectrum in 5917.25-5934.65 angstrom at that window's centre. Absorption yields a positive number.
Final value 0.7 angstrom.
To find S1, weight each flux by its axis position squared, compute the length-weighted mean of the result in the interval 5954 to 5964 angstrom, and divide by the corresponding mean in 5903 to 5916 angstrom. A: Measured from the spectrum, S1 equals 1.1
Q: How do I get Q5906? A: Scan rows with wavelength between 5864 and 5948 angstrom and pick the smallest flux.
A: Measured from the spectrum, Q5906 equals 8.027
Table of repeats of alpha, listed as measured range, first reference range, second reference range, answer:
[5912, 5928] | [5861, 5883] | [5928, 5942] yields 0.1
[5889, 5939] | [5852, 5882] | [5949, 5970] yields 2.7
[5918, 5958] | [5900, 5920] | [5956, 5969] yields 1.0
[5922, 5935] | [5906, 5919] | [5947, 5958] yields 0.4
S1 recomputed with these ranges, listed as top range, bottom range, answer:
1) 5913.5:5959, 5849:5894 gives 1.02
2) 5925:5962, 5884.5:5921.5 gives 1.05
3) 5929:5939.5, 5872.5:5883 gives 0.95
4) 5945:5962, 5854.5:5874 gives 1.04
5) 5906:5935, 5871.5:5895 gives 1.01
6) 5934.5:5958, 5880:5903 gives 1.08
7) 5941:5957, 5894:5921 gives 1.05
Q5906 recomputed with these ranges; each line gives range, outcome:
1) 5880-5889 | 8.169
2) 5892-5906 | 8.069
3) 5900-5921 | 8.458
